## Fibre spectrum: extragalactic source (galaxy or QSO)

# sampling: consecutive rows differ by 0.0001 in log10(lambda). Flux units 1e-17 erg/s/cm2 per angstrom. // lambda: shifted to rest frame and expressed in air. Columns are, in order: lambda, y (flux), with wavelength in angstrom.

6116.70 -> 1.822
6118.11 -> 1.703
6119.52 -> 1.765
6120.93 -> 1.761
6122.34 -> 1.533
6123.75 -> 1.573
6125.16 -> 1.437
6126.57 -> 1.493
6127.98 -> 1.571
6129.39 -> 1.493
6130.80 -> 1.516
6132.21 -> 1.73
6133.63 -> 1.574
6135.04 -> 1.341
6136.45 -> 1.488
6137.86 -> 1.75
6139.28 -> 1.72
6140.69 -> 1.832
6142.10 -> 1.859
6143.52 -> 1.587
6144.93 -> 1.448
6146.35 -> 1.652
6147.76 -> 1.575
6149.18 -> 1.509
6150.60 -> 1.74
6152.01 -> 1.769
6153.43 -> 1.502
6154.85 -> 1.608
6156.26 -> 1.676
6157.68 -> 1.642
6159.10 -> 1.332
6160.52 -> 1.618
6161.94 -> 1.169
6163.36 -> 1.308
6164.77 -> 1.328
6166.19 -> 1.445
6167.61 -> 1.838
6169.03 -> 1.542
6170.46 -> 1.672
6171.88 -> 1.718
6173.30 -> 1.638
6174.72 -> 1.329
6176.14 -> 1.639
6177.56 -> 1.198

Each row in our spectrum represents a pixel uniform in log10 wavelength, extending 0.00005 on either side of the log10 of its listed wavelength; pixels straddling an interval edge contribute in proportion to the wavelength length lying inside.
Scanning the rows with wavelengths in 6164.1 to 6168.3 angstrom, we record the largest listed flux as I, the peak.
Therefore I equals 1.838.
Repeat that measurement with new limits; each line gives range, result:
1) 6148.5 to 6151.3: 1.74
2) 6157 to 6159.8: 1.642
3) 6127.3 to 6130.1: 1.571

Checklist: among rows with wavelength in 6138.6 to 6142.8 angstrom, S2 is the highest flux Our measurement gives 1.859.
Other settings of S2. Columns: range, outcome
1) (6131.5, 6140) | 1.75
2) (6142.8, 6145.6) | 1.587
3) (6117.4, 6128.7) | 1.765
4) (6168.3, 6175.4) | 1.718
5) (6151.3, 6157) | 1.769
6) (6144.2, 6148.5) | 1.652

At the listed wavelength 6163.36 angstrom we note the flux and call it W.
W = 1.308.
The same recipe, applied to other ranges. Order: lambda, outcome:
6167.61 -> 1.838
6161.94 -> 1.169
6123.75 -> 1.573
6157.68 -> 1.642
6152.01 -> 1.769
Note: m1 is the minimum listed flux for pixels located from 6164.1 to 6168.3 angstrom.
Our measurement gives 1.328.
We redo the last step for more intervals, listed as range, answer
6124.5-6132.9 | 1.437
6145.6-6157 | 1.502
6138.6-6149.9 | 1.448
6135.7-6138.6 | 1.488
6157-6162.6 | 1.169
